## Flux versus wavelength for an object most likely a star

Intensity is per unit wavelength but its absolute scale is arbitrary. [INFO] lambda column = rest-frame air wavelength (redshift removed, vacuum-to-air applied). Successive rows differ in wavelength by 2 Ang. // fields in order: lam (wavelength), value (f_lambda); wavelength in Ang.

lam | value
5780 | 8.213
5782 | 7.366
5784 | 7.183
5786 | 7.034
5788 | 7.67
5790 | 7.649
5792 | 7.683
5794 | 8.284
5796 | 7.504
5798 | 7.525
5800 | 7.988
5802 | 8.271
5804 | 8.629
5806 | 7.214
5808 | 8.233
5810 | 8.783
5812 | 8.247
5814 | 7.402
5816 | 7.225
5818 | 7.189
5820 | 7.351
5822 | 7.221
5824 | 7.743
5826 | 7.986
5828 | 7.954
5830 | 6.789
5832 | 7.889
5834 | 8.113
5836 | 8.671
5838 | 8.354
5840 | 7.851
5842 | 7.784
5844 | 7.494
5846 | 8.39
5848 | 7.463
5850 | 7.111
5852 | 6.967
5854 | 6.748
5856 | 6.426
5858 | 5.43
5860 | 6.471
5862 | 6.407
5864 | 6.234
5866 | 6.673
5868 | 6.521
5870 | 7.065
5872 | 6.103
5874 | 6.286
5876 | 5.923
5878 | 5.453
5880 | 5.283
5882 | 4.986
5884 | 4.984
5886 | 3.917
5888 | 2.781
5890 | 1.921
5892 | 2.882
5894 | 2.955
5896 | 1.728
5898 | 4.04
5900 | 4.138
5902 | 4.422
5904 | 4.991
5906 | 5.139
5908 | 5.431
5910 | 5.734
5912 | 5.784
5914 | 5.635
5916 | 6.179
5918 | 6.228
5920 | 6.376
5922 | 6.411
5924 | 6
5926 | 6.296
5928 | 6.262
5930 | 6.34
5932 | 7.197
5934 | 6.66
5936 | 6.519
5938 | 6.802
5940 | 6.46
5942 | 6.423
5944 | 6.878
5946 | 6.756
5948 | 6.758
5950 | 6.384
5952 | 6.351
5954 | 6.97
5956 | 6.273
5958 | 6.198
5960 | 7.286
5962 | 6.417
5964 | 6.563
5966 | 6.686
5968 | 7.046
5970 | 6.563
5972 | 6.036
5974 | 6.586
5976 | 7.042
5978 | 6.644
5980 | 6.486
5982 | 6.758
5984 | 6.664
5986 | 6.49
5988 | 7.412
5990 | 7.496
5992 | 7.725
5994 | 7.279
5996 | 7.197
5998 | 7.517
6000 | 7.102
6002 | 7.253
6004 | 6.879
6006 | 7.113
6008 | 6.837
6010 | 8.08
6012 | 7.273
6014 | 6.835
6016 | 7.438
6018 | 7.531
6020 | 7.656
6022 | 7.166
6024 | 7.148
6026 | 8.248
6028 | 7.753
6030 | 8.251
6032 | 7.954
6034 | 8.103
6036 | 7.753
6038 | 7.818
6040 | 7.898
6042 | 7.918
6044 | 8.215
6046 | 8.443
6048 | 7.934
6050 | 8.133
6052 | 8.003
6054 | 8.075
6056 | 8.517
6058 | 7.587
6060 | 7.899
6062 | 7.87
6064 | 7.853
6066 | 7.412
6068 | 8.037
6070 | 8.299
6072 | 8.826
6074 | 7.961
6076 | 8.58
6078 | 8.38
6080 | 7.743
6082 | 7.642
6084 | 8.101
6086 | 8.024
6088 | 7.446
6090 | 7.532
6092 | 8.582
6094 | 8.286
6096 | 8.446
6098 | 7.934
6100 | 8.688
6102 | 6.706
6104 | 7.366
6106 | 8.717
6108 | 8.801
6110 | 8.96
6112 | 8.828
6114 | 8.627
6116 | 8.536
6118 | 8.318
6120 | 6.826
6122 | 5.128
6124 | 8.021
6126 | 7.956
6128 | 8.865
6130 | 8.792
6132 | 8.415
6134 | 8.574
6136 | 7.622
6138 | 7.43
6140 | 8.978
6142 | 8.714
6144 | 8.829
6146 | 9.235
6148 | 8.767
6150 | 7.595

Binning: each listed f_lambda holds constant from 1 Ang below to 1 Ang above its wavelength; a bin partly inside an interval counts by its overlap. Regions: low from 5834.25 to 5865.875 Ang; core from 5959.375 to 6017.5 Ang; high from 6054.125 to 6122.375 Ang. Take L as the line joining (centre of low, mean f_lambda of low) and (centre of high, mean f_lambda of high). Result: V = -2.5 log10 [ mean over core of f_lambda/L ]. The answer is 0.10 mag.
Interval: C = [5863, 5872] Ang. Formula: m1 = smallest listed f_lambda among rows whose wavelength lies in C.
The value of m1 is 6.103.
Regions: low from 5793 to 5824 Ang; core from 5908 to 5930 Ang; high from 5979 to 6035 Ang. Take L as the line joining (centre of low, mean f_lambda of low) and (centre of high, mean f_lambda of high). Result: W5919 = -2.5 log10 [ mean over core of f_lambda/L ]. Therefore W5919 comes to 0.24 mag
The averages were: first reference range 7.8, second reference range 7.34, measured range 6.07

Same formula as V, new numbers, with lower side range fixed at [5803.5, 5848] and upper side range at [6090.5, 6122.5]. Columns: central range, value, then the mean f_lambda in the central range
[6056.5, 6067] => 0.04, 7.76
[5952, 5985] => 0.20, 6.63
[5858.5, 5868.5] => 0.22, 6.41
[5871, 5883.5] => 0.36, 5.64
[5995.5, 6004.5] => 0.11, 7.21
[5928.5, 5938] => 0.19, 6.67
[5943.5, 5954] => 0.19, 6.65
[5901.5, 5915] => 0.43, 5.34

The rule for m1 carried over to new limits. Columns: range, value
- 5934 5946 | 6.423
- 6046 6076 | 7.412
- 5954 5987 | 6.036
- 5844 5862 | 5.43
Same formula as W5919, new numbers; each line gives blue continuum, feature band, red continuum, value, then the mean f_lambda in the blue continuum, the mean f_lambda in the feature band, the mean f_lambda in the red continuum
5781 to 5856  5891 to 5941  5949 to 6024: 0.307 mag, 7.68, 5.46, 6.95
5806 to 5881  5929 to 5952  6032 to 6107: 0.137 mag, 7.17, 6.64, 8.02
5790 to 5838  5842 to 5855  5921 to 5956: 0.012 mag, 7.83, 7.39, 6.55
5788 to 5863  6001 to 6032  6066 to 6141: 0.069 mag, 7.58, 7.45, 8.1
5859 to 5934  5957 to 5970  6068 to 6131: -0.073 mag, 5.35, 6.69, 8.09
